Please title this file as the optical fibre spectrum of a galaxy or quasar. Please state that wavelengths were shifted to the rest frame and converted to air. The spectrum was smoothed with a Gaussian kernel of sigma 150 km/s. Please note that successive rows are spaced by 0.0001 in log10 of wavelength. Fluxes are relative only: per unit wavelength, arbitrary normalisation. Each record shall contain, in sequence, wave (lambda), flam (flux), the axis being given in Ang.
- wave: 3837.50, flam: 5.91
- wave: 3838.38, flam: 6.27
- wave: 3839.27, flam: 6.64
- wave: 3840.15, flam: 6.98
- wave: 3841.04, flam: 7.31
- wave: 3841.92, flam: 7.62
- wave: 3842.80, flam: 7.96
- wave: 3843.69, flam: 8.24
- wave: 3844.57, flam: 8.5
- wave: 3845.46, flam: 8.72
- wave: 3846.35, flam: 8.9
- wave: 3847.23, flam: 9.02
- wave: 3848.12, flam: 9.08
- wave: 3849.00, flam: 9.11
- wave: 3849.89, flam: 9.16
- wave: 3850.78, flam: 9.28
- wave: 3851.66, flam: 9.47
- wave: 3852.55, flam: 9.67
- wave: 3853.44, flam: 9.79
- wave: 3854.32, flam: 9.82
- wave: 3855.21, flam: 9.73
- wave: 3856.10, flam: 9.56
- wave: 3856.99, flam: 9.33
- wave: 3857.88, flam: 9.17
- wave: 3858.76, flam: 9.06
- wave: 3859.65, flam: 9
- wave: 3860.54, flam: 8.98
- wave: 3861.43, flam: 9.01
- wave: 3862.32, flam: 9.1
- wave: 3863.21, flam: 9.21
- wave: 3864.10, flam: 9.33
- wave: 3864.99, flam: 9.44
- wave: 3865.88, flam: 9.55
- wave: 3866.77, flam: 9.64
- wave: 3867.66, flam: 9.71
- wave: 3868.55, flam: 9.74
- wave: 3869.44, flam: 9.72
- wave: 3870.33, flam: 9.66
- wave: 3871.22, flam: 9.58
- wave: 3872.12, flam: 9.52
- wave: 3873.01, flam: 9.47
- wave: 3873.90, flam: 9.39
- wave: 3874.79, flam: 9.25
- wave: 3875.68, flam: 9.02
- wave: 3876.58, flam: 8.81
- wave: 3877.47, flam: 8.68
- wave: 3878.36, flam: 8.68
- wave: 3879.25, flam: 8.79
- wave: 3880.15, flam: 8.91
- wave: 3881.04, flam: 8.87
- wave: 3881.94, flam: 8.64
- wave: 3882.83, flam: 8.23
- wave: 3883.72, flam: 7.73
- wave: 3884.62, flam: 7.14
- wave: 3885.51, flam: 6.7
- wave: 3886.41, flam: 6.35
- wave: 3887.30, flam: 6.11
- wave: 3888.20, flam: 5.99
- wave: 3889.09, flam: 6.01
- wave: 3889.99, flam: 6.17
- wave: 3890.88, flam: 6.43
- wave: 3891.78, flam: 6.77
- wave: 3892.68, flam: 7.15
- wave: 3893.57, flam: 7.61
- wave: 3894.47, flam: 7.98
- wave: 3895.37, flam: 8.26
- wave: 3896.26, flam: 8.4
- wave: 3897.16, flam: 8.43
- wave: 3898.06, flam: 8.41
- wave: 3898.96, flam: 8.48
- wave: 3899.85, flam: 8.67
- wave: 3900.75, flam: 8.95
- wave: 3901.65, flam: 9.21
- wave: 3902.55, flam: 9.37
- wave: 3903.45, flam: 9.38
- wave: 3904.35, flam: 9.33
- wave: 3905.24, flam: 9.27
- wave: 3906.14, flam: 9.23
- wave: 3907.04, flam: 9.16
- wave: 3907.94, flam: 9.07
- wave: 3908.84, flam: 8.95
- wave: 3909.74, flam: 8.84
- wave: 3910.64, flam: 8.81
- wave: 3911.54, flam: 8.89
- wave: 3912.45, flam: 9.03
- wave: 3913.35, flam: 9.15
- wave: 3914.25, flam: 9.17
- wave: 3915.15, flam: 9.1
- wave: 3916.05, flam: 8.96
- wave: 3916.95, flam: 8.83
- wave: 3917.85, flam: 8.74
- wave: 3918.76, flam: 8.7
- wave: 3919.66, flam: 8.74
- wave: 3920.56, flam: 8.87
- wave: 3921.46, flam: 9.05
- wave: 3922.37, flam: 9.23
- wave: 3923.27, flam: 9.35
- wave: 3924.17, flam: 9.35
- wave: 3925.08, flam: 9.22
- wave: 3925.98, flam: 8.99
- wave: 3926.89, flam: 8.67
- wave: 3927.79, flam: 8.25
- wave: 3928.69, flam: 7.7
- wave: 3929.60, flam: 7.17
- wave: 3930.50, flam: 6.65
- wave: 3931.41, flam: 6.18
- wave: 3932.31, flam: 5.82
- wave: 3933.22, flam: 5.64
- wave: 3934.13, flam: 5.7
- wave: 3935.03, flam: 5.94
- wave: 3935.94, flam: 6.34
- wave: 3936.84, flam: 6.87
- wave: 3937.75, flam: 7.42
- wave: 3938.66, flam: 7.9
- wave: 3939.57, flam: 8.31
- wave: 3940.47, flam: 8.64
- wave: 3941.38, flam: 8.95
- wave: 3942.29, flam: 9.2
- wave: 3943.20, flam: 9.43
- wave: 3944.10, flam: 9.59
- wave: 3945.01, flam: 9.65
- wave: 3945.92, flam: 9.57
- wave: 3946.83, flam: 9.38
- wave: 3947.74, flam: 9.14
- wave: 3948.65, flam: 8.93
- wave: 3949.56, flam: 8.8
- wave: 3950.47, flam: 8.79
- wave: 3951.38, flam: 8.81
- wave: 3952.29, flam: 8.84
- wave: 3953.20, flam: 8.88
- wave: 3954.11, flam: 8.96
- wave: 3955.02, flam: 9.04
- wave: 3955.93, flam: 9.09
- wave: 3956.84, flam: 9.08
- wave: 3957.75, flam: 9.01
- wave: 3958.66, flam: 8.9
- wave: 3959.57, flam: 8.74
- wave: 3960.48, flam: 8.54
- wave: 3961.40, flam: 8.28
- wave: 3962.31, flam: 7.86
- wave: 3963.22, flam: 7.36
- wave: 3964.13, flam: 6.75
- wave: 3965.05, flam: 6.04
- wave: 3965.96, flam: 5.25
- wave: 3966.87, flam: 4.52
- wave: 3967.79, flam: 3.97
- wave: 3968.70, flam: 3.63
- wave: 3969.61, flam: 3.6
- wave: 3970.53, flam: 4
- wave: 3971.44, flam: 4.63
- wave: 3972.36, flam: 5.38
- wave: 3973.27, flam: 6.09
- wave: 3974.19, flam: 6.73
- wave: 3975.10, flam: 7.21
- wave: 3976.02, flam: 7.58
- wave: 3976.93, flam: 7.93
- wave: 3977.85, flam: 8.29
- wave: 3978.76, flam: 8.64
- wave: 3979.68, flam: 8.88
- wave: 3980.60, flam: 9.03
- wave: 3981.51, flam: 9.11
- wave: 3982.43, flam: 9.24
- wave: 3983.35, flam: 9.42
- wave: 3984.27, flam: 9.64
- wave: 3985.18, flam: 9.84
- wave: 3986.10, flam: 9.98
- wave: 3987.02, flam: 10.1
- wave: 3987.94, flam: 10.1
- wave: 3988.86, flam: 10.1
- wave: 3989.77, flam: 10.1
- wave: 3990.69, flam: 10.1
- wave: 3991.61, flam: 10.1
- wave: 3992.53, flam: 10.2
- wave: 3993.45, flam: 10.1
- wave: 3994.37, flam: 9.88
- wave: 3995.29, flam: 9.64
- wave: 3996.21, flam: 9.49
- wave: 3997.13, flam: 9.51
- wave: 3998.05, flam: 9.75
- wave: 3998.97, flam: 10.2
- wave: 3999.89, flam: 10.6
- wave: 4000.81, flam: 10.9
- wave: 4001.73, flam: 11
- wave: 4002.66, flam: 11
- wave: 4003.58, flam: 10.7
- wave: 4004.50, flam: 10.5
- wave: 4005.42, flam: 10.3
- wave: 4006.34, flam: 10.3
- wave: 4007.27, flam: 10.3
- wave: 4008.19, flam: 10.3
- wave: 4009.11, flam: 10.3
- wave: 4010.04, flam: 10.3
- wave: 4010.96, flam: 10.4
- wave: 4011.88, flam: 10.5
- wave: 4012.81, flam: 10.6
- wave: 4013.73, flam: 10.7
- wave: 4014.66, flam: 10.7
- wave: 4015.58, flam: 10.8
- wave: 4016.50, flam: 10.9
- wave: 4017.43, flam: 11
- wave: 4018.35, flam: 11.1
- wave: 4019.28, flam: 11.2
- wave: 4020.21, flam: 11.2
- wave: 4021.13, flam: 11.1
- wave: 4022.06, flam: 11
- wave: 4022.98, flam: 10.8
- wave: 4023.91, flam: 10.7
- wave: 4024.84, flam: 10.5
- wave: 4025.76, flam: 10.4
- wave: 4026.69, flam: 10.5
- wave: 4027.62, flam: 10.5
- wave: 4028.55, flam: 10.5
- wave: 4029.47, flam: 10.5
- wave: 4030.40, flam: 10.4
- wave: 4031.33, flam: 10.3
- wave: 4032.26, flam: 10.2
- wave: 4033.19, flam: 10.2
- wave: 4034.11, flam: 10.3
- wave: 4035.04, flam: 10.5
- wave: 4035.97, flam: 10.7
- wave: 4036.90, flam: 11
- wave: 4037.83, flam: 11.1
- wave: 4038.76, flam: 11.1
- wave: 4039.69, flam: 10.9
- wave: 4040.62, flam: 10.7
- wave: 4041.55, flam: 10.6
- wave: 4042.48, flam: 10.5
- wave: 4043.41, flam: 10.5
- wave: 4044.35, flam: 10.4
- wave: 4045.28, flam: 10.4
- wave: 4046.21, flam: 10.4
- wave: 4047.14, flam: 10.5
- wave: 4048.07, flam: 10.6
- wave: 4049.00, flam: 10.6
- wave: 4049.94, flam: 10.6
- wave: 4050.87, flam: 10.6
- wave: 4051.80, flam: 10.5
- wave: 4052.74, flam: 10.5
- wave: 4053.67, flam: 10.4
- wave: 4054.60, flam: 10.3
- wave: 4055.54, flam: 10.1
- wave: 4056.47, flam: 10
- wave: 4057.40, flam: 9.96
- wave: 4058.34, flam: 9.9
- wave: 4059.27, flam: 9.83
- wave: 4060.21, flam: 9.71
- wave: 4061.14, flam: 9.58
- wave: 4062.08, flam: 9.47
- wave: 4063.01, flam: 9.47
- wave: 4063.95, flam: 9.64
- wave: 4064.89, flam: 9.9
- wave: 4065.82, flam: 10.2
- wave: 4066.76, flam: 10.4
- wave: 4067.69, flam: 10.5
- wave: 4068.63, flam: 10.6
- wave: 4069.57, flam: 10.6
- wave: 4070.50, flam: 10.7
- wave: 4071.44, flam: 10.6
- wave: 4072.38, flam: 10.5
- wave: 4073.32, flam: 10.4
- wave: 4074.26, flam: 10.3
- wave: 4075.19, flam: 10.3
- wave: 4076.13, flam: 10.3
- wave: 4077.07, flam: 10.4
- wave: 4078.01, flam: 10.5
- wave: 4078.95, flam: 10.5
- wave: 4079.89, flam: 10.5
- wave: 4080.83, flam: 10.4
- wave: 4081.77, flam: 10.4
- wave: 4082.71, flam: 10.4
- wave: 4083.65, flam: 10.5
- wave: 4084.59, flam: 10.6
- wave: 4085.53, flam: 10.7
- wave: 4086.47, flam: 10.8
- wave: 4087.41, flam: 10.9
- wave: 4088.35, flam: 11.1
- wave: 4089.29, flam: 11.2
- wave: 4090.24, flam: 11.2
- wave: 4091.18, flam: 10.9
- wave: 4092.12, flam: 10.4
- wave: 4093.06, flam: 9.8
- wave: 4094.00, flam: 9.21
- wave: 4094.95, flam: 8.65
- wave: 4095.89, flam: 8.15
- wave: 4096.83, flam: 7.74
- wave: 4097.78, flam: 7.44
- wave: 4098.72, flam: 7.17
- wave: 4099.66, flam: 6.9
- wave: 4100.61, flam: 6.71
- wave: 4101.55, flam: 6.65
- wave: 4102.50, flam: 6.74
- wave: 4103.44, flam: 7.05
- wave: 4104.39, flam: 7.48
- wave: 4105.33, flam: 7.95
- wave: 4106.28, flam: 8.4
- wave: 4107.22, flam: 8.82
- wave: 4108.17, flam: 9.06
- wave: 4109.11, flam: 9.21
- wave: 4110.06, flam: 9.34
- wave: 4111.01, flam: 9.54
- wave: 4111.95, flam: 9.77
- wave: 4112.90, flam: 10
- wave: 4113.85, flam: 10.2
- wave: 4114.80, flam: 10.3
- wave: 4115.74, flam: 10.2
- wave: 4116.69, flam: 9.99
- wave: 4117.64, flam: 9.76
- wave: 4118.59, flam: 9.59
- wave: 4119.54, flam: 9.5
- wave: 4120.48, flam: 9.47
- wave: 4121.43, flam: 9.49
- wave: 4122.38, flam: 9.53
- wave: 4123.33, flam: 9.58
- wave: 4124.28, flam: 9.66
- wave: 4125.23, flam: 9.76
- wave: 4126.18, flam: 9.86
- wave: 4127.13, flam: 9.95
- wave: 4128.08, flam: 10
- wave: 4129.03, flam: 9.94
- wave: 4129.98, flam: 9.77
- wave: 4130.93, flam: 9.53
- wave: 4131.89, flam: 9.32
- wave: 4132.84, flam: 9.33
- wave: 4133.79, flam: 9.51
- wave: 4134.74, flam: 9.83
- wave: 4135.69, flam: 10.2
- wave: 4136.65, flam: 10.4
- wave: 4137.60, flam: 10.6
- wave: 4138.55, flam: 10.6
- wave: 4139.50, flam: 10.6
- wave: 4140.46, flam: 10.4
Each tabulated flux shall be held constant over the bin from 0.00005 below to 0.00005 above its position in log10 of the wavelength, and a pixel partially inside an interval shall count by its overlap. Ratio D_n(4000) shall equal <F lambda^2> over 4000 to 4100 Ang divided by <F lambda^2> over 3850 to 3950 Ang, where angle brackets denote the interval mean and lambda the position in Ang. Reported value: 1.30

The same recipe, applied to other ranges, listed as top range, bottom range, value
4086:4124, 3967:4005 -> 1.12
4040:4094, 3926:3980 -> 1.46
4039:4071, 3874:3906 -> 1.38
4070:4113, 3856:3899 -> 1.25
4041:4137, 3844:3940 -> 1.27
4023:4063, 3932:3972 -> 1.44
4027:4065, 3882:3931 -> 1.33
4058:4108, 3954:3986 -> 1.36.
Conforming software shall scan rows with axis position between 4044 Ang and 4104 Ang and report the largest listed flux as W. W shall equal 11.2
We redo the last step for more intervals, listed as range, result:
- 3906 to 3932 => 9.35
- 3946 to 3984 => 9.42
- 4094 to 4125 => 10.3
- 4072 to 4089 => 11.1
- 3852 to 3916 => 9.82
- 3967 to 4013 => 11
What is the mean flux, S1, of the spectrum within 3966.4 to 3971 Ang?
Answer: 3.95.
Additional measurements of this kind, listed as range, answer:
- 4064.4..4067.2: 10.2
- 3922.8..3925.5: 9.31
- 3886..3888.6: 6.15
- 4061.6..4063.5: 9.45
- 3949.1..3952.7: 8.81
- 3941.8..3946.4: 9.48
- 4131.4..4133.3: 9.29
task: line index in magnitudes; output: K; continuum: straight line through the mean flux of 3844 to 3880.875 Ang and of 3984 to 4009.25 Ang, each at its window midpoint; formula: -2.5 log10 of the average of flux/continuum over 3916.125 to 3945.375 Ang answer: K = 0.20 mag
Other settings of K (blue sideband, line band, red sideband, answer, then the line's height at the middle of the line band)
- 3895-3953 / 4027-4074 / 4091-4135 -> -0.166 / 8.89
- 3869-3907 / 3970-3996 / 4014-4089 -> 0.114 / 9.58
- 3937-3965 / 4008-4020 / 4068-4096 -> -0.128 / 9.51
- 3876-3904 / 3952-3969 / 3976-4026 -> 0.230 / 9.34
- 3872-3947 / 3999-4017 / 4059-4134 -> -0.176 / 8.99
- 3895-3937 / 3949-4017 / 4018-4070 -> 0.076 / 9.47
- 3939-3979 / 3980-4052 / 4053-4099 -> -0.174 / 8.87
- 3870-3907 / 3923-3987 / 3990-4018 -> 0.204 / 9.48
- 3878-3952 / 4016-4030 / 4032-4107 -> -0.147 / 9.42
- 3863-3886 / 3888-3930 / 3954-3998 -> 0.020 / 8.68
